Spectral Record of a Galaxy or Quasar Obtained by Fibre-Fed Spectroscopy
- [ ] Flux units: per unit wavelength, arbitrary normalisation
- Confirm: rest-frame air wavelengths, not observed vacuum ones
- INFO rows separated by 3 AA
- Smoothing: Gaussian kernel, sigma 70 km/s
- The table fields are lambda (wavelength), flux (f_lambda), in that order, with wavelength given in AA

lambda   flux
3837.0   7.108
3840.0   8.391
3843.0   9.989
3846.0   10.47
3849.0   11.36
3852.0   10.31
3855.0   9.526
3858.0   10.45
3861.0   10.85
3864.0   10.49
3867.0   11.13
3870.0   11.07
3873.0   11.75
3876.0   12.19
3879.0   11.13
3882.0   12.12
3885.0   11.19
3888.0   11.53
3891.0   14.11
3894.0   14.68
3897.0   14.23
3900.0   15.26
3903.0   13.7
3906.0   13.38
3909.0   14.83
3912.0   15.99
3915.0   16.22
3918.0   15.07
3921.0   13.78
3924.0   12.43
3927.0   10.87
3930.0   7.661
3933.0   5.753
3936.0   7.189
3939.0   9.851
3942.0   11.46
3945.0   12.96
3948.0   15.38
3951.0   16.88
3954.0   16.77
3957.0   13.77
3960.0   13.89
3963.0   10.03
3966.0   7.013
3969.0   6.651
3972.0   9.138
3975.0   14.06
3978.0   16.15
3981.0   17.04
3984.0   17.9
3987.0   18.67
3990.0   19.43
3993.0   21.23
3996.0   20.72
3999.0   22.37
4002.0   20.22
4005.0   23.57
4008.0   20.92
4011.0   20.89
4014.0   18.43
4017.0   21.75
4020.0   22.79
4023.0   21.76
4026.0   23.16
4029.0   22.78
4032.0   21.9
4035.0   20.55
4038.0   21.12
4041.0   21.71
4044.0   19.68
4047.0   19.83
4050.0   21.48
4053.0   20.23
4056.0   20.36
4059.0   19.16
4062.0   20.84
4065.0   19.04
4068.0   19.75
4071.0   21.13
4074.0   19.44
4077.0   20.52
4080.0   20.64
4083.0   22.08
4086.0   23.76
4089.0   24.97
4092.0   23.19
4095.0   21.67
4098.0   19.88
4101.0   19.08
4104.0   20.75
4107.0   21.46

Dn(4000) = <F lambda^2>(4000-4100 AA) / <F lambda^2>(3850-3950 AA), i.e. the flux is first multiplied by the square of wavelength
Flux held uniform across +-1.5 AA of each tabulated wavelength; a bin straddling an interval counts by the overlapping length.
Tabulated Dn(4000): 1.9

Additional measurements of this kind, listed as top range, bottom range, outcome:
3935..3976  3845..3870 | 1.17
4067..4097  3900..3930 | 1.72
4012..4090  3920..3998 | 1.64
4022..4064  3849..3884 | 2.08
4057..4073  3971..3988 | 1.34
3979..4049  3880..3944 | 1.76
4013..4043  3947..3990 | 1.59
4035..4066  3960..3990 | 1.58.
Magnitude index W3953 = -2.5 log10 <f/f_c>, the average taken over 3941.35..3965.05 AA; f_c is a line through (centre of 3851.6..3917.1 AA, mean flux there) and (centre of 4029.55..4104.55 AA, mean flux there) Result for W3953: 0.14 mag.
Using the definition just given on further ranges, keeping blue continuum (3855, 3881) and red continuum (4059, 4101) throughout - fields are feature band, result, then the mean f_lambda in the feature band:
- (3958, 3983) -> 0.32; 11.9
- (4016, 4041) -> -0.18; 22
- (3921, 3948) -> 0.35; 10.3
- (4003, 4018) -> -0.18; 21.1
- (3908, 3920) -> -0.17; 15.5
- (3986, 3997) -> -0.18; 20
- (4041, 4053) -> -0.05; 20.5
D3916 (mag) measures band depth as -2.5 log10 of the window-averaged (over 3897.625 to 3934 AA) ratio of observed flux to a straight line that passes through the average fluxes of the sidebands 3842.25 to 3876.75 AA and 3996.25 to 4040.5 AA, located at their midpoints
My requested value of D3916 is 0.11 mag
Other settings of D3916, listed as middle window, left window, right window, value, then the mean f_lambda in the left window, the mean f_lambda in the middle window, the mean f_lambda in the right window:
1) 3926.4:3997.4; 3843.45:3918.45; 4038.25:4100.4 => 0.21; 12.5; 13.4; 20.9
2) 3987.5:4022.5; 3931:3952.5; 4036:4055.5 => -0.24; 11.3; 21.1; 20.7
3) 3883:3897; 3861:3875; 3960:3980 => -0.17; 11.1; 13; 10.9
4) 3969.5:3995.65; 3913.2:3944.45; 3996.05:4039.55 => 0.07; 11.1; 16.5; 21.6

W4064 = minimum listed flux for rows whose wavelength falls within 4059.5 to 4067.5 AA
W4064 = 19.04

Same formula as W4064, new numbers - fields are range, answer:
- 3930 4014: 5.753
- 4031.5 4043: 20.55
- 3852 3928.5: 9.526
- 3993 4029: 18.43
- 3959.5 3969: 6.651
